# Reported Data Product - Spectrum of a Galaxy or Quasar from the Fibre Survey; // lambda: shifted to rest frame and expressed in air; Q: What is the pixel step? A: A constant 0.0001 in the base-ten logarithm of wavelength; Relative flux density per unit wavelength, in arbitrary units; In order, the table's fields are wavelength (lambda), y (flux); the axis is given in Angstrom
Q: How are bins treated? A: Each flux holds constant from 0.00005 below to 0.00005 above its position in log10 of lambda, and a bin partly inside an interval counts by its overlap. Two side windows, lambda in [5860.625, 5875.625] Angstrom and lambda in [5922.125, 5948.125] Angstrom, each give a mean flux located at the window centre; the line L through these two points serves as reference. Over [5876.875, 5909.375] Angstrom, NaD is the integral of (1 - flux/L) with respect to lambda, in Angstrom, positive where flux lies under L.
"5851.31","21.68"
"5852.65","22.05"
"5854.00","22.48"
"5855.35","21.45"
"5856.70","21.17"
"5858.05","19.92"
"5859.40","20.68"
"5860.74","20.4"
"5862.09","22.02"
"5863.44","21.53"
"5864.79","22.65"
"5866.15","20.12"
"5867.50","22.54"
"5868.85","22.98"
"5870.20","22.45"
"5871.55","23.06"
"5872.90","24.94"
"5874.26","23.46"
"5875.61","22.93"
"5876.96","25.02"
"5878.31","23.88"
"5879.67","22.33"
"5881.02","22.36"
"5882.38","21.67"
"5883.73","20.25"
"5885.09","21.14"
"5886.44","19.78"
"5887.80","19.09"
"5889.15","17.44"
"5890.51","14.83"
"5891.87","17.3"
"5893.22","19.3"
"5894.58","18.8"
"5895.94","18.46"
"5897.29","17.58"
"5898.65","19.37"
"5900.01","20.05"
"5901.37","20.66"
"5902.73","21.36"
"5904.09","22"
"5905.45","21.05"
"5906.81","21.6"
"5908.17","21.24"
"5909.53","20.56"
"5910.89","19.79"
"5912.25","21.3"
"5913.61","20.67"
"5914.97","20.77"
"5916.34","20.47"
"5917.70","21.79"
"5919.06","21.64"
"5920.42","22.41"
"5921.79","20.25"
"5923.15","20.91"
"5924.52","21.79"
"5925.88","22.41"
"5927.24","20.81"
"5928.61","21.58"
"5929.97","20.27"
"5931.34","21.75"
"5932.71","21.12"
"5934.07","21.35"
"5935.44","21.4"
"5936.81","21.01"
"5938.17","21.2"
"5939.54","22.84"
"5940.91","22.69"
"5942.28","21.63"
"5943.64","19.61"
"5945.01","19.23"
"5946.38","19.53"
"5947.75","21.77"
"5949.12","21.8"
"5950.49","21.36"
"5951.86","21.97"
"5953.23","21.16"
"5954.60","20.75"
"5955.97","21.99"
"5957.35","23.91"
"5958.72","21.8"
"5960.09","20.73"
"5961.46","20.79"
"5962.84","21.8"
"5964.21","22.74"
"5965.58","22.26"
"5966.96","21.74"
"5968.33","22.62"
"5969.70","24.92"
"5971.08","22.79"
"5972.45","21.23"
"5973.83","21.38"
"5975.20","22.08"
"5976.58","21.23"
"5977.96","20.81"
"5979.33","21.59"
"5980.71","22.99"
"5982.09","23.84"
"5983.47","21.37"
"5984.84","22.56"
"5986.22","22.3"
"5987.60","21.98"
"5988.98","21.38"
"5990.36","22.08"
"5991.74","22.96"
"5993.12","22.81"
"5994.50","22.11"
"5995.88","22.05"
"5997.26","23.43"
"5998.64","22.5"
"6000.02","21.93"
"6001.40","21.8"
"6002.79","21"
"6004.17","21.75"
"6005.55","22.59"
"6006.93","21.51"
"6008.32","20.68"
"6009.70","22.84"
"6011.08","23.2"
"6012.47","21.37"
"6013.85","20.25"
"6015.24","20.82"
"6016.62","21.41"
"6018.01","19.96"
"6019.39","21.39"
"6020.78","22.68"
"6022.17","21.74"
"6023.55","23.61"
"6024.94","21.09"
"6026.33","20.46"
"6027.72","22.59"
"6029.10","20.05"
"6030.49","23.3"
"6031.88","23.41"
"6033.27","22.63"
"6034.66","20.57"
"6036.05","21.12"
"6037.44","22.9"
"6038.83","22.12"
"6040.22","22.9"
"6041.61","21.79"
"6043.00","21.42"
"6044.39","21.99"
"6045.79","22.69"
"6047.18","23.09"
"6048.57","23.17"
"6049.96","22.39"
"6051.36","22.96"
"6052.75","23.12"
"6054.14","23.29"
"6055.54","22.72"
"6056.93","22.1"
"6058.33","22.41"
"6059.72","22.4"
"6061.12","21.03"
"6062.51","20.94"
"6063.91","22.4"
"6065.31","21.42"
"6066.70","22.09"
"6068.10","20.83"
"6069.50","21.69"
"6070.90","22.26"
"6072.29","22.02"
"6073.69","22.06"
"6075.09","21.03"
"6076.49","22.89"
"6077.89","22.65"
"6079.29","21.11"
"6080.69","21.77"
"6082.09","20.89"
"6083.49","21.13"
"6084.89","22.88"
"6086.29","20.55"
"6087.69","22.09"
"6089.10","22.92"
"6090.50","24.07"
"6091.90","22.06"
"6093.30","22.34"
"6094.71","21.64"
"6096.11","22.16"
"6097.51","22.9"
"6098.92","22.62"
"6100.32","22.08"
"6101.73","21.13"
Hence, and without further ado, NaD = 2.7 Angstrom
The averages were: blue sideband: 22.5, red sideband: 21.2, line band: 20.2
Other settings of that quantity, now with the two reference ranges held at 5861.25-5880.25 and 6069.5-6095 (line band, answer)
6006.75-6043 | 0.7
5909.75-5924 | 1.0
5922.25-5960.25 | 2.0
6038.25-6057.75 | -0.4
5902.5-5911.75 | 0.7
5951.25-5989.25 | 0.7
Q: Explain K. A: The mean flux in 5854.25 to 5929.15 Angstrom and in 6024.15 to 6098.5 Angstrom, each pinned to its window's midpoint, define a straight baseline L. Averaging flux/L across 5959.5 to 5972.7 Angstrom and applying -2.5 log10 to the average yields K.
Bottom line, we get -0.036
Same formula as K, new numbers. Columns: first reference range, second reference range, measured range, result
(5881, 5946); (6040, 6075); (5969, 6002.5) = -0.044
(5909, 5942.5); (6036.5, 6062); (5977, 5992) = -0.014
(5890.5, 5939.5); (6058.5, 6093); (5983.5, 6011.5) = -0.043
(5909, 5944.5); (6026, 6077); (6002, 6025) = 0.010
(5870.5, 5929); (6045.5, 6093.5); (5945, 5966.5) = -0.012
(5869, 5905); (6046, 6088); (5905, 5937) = -0.007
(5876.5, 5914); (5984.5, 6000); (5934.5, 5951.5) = 0.006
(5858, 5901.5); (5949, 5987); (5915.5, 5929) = 0.002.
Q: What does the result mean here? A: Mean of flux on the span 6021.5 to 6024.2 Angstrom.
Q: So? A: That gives 22.7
